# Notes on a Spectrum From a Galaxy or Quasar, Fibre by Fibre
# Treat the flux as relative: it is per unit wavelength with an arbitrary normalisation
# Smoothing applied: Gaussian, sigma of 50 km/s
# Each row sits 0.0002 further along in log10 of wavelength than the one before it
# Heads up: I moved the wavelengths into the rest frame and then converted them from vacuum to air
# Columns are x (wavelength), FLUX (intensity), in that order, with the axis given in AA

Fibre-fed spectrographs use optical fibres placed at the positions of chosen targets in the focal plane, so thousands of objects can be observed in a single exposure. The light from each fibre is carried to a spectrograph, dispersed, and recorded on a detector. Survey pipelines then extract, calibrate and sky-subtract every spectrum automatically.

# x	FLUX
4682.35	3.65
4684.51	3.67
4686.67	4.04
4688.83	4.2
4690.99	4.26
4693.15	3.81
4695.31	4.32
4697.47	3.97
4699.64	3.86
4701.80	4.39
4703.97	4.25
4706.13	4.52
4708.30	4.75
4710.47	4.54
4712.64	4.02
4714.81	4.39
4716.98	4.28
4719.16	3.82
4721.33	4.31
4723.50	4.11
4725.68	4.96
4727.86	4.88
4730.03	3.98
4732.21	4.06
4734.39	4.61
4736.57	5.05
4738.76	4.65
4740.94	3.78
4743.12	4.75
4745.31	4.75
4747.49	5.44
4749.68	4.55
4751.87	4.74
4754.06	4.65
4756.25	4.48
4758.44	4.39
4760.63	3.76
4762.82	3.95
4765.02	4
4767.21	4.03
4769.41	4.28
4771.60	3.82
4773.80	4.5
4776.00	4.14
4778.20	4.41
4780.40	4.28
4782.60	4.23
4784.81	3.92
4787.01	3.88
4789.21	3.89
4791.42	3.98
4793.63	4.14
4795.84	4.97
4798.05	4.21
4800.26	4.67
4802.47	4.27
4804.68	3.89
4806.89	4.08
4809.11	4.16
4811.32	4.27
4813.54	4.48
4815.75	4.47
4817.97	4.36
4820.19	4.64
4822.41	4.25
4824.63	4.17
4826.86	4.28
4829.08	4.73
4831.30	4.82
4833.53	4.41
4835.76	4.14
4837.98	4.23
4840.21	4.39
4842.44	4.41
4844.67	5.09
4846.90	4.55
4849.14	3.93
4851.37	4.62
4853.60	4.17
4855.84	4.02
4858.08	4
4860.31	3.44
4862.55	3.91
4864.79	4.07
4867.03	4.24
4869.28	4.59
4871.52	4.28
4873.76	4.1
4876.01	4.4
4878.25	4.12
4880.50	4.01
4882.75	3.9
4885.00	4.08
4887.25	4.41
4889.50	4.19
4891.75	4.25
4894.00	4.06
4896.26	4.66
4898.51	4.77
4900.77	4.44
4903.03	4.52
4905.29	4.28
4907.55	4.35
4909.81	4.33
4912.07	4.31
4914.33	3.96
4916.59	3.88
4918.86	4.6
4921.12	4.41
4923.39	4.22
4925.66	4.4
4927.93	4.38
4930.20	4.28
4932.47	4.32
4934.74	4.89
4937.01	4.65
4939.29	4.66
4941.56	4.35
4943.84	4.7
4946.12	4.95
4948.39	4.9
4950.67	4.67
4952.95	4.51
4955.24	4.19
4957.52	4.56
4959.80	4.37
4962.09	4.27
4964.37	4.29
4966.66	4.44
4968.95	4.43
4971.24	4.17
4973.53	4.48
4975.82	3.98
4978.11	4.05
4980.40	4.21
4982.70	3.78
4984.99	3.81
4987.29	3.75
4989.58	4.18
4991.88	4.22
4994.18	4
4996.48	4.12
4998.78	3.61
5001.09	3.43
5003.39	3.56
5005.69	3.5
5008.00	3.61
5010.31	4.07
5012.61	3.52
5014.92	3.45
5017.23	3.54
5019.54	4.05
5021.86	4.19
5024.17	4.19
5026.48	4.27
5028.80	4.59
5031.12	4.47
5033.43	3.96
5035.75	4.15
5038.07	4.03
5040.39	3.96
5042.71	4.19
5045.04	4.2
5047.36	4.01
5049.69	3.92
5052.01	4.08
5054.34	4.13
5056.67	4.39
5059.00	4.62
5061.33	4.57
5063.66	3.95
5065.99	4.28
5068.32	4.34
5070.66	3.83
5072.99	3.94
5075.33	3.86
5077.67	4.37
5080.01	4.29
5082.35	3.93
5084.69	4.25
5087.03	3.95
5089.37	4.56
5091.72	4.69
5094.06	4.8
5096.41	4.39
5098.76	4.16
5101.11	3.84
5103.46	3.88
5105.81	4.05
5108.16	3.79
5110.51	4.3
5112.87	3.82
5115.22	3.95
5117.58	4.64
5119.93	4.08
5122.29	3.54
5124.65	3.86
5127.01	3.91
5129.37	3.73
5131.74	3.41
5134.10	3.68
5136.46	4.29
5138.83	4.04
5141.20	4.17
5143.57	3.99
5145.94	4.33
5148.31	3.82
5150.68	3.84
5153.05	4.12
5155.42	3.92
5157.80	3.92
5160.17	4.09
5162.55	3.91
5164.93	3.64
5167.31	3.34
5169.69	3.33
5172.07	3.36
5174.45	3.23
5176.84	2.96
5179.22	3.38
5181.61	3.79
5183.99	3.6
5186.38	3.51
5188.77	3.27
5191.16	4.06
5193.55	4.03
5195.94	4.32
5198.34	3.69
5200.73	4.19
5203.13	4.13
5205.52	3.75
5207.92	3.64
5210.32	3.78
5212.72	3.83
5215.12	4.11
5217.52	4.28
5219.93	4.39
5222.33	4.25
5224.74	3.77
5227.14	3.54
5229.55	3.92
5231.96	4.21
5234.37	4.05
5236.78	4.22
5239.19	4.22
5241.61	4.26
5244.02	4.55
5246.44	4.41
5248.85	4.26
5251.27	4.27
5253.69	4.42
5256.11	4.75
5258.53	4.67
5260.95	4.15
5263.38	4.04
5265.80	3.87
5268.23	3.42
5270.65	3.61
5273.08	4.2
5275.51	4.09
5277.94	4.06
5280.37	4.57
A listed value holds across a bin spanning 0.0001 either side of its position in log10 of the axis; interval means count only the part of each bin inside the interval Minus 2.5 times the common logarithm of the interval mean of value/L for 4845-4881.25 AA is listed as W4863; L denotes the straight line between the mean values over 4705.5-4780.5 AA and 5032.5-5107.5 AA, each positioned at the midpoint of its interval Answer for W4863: 0.035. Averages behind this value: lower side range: 4.39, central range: 4.17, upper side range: 4.17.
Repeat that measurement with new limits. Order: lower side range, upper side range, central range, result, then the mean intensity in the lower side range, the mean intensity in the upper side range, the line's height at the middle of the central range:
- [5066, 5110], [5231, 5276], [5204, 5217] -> 0.09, 4.17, 4.19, 4.19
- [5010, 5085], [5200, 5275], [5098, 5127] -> 0.03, 4.11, 4.1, 4.11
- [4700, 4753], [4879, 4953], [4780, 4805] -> 0.06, 4.47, 4.4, 4.45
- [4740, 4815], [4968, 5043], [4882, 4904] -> -0.05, 4.29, 3.98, 4.13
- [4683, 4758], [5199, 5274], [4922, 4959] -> -0.07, 4.37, 4.1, 4.26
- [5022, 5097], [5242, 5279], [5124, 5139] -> 0.10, 4.22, 4.19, 4.21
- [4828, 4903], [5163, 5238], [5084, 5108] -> -0.08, 4.29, 3.79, 3.95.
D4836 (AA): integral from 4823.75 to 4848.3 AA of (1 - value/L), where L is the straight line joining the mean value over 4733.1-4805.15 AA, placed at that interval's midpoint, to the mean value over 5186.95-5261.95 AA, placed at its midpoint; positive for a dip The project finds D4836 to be -1.0 AA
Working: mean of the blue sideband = 4.34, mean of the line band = 4.47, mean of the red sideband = 4.11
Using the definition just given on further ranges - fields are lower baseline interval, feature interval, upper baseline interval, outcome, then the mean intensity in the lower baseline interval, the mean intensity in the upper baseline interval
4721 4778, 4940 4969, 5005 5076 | -2.4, 4.41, 4.07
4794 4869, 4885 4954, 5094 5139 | -3.7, 4.31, 3.99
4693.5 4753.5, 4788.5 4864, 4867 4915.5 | 0.8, 4.43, 4.28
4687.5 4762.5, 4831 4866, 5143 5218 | -0.2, 4.39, 3.78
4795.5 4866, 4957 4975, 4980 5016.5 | -2.2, 4.31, 3.79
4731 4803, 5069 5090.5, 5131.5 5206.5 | -1.1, 4.34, 3.79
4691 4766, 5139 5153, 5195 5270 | 0.4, 4.37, 4.1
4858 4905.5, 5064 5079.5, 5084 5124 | 0.2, 4.22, 4.15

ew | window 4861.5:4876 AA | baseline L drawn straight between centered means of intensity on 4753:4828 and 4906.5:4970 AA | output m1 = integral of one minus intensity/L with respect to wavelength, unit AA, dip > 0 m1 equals 0.4 AA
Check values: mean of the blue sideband 4.23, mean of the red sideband 4.44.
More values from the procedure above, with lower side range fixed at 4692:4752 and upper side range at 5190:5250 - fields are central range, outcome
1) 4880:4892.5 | 0.45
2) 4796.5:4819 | 0.26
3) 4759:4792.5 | 2.26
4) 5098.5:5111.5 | 0.51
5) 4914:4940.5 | -0.81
